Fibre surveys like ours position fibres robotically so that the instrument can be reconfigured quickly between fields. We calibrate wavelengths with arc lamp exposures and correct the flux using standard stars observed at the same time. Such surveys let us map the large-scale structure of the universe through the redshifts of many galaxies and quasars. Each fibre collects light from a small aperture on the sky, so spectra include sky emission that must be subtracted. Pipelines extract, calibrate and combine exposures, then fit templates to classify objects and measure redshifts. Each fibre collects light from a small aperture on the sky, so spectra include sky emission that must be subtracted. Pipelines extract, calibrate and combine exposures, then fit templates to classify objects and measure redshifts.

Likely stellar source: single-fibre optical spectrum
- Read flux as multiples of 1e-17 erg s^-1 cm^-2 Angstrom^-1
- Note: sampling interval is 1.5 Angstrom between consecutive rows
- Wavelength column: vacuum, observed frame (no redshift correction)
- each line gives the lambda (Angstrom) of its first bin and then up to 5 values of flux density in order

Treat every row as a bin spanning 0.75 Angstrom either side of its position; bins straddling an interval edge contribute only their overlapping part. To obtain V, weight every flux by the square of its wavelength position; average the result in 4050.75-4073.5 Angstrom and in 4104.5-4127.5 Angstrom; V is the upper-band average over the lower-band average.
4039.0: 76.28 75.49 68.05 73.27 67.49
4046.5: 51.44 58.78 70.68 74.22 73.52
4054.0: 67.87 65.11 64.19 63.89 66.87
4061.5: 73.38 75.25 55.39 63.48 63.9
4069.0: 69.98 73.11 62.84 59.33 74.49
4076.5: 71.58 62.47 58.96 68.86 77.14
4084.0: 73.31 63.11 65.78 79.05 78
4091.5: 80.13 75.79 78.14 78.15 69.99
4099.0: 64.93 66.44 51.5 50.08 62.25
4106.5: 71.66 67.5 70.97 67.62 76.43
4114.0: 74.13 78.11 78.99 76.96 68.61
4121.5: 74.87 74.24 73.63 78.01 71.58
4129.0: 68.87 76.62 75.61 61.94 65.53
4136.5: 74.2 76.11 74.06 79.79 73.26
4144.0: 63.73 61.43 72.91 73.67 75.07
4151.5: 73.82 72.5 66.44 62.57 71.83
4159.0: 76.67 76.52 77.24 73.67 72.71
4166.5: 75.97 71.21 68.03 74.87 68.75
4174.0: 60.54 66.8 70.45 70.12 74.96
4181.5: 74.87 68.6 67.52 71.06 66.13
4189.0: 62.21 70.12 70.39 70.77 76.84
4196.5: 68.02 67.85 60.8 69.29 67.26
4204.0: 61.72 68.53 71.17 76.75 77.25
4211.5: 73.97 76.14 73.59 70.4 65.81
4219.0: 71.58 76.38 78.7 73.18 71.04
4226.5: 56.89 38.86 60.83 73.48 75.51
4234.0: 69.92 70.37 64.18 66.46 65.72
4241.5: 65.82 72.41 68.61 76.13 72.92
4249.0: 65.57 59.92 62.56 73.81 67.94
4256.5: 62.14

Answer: 1.12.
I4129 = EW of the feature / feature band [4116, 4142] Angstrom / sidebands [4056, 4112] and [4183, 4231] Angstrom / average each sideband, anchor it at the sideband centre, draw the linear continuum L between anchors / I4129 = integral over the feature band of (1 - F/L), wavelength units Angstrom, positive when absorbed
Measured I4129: -1.97 Angstrom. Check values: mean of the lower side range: 68.1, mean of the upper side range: 68.8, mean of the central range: 73.5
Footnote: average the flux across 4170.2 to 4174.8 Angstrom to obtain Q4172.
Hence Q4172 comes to 68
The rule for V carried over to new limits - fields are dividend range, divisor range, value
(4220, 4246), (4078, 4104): 1.05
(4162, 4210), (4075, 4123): 1.03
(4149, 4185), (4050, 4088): 1.11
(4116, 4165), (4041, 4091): 1.11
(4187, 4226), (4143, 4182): 1.01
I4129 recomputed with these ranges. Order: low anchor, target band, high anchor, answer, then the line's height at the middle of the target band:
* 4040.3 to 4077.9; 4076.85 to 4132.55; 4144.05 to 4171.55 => -1.4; 69.3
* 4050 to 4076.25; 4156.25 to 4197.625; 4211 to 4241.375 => -1.6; 68.3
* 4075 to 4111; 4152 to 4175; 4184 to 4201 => -0.9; 68.6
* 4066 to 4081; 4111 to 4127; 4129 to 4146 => -1.2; 69.8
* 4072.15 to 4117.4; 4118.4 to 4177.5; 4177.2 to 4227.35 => -1.5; 69.9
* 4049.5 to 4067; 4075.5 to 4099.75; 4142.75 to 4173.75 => -1.0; 68.7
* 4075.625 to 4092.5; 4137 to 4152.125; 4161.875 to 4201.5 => -0.5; 70.3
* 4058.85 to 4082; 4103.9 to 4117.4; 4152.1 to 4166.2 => -0.4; 69.3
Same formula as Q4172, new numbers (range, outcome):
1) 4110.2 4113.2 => 71.9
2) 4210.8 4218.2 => 72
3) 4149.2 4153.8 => 73.7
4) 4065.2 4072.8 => 66.5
